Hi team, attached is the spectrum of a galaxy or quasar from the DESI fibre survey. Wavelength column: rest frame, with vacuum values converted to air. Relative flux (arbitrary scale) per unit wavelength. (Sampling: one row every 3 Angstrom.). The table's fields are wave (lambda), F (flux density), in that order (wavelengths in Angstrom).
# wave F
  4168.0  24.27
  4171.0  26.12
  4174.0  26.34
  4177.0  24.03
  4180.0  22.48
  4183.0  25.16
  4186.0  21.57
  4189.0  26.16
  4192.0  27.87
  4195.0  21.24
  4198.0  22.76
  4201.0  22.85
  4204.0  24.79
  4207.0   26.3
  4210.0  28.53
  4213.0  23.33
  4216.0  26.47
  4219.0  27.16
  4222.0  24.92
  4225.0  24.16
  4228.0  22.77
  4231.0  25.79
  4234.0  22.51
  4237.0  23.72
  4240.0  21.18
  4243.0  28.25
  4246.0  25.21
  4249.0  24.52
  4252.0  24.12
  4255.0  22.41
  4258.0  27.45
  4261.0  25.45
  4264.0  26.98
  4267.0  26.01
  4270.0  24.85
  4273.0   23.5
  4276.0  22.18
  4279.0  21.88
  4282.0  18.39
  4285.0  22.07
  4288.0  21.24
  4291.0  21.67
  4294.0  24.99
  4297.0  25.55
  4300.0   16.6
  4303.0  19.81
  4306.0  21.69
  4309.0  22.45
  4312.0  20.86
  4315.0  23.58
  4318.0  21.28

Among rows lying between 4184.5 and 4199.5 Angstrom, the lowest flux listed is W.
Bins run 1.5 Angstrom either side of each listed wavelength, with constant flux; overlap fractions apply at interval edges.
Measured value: 21.24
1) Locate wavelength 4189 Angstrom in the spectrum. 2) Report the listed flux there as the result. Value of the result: 26.16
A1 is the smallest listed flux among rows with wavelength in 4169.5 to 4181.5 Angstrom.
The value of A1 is 22.48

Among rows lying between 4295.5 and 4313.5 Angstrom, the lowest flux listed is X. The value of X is 16.6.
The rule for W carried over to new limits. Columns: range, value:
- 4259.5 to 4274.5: 23.5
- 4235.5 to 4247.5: 21.18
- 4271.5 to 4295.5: 18.39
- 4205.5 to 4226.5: 23.33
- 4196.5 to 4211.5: 22.76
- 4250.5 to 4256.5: 22.41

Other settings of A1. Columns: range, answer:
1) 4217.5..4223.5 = 24.92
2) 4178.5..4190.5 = 21.57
